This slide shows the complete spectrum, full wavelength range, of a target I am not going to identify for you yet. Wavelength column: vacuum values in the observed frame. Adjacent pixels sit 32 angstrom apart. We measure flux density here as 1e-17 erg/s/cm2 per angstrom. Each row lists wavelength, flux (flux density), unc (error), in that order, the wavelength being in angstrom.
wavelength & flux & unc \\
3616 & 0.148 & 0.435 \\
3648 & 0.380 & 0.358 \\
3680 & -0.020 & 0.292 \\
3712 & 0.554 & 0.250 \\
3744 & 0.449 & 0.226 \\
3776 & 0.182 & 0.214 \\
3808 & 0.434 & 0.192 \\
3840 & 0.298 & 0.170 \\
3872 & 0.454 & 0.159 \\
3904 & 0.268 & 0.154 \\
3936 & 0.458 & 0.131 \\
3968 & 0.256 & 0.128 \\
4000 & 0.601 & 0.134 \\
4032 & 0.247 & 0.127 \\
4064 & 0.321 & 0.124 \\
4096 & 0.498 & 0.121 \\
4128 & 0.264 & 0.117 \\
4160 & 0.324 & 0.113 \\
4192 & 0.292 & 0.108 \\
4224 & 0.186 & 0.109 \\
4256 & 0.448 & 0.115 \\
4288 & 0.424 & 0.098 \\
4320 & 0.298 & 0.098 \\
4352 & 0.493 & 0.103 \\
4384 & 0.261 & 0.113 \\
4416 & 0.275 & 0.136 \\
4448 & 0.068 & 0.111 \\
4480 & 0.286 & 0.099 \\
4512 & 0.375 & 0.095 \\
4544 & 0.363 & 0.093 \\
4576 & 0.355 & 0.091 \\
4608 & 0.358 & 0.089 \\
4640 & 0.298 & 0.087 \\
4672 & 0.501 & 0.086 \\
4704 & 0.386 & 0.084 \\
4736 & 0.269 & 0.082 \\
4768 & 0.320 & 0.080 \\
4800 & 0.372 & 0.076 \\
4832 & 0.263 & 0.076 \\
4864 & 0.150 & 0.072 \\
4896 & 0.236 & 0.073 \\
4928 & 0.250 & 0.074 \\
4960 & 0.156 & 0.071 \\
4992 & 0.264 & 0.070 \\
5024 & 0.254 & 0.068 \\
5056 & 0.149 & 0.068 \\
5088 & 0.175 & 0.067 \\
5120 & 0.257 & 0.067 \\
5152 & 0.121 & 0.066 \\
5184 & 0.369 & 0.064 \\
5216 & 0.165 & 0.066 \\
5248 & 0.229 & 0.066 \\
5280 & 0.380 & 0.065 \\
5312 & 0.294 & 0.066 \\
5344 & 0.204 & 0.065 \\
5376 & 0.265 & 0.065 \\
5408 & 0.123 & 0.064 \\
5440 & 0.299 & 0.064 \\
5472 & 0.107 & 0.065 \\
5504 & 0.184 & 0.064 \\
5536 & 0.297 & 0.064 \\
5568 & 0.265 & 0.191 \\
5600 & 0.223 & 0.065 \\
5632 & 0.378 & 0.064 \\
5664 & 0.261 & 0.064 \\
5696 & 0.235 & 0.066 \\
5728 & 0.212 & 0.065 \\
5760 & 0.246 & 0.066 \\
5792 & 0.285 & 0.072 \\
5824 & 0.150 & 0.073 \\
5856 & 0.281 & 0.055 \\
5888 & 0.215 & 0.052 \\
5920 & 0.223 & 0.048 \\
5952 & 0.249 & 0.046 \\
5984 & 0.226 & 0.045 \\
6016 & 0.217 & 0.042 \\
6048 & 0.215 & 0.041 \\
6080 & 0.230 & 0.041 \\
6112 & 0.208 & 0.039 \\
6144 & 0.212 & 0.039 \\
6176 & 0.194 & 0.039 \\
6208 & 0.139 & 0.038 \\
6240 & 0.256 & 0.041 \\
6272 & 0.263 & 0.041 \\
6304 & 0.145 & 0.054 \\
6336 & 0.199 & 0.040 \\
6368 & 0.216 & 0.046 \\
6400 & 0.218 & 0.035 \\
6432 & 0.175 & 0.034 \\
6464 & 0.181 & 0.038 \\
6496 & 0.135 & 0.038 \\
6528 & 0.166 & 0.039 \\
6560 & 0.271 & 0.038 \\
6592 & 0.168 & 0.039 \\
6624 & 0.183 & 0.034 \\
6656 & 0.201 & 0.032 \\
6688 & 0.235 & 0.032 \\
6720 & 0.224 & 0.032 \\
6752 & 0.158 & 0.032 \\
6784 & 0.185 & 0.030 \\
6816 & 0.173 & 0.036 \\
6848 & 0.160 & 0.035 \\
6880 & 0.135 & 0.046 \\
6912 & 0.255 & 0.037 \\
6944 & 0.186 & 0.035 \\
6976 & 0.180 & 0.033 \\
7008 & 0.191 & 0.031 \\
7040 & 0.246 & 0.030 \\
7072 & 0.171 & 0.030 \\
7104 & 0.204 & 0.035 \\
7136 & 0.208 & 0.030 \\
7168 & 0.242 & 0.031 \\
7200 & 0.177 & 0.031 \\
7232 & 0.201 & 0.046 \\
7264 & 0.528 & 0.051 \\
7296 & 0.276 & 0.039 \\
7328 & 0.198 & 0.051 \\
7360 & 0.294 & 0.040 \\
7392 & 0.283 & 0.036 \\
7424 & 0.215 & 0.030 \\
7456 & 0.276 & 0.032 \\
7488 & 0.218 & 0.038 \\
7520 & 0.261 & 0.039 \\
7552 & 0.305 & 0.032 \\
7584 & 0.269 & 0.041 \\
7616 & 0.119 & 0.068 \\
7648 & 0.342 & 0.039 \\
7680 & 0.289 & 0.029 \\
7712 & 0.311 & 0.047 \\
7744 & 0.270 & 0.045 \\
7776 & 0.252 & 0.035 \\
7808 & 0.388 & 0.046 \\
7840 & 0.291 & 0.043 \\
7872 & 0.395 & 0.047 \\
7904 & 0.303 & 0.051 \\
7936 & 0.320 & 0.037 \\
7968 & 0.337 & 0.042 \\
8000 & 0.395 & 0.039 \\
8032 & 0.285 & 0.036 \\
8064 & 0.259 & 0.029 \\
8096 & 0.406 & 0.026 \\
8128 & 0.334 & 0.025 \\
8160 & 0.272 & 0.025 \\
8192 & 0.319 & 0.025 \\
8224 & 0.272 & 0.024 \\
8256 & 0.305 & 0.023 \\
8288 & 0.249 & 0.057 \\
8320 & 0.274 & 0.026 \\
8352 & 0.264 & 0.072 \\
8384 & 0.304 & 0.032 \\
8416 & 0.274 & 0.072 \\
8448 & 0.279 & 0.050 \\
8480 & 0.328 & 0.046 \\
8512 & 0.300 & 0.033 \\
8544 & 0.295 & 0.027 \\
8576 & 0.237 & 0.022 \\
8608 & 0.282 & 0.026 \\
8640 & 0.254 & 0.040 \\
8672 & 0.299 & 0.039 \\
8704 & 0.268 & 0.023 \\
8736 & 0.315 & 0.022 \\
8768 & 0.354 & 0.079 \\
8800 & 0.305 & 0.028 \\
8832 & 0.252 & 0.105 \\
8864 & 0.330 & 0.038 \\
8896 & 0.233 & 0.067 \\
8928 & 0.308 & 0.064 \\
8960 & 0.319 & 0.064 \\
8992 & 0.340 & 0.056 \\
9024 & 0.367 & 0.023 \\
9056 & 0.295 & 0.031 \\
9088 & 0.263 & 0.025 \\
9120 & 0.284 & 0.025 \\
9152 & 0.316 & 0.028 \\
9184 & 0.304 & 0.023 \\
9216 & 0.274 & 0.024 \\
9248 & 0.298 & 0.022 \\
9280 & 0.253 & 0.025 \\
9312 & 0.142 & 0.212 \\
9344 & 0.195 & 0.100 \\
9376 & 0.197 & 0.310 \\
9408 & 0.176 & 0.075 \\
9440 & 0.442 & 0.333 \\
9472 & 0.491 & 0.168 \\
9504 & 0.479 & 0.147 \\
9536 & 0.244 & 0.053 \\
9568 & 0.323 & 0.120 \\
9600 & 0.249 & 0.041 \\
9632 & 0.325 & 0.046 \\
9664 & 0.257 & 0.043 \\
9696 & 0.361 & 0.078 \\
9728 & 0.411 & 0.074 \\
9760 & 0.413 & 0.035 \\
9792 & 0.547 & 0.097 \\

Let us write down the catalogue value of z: 0.95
